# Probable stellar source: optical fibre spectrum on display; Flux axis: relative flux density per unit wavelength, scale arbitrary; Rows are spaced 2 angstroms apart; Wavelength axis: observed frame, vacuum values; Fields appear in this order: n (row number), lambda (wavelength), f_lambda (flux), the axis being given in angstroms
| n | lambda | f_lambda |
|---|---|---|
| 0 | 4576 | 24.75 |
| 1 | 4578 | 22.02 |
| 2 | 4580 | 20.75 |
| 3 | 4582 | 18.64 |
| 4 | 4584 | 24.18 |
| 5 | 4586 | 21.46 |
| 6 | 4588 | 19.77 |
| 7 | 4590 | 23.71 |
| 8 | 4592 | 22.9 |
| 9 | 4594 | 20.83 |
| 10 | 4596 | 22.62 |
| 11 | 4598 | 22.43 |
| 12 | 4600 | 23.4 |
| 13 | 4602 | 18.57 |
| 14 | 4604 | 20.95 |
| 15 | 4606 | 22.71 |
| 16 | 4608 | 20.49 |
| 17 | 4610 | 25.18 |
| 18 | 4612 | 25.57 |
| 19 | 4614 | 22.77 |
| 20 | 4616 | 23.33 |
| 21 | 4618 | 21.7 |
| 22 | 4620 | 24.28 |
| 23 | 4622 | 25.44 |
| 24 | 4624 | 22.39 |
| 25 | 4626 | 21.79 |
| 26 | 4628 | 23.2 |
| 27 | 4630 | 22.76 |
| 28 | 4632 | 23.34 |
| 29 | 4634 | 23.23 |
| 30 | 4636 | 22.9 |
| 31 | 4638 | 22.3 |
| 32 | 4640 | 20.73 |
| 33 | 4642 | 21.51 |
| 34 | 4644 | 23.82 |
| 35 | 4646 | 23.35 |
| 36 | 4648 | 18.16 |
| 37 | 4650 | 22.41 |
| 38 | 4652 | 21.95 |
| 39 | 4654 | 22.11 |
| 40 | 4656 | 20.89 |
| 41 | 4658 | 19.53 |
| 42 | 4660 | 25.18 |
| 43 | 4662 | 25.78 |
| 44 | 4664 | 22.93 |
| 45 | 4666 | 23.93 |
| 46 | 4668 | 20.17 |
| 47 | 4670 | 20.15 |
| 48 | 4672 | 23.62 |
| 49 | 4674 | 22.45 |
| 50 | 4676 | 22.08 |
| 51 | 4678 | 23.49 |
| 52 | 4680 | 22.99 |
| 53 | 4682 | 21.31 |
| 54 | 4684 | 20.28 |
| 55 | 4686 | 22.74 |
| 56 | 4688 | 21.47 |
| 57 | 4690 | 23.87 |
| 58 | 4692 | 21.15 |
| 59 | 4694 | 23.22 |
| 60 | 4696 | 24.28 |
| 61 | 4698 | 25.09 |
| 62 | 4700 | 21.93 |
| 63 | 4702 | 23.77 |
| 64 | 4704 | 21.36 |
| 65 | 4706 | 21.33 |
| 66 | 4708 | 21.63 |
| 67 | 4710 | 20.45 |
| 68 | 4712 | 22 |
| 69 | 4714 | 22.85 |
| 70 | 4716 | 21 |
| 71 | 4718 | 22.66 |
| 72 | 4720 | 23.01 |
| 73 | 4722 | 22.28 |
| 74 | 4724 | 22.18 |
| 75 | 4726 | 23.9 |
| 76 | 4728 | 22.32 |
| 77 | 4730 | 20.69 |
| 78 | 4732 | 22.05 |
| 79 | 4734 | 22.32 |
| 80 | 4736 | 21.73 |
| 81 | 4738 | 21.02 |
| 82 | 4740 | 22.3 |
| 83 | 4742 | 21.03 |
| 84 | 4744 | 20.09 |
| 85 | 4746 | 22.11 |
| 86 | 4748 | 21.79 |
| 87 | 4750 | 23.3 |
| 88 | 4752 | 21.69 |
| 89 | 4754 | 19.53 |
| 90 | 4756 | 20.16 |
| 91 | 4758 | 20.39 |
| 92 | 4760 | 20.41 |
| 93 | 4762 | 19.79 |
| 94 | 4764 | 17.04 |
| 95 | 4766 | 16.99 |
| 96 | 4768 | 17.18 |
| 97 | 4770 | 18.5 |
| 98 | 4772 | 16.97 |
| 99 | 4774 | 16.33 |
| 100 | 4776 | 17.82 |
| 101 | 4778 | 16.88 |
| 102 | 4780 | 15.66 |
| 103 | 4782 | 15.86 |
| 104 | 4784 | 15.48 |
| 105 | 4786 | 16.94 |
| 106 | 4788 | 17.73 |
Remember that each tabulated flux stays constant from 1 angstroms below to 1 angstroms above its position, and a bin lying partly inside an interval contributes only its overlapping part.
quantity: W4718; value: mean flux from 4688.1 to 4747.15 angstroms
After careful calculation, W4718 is 22.2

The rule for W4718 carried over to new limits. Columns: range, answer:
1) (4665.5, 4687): 22.1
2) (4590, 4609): 21.8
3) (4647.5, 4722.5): 22.3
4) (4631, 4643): 22.3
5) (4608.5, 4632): 23.4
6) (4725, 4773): 20.6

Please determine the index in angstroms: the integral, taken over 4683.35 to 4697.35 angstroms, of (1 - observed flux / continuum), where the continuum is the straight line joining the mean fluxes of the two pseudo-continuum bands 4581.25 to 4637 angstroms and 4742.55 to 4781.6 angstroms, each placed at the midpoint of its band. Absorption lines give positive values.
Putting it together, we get -1.3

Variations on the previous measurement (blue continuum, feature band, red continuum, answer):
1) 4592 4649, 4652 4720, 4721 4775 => -2.8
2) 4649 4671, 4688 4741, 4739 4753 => -0.9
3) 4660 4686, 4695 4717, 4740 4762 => -0.4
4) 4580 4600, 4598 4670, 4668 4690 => -1.8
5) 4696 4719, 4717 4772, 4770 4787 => -4.5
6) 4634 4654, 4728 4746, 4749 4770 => -1.3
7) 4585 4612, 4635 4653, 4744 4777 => -0.5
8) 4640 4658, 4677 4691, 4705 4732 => -0.3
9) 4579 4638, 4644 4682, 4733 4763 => -0.6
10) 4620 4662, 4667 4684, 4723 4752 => 0.3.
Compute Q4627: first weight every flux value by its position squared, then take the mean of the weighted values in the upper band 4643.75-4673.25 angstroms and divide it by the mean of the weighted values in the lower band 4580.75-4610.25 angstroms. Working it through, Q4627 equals 1.05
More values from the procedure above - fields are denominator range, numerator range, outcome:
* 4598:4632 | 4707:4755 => 1.01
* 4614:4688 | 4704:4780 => 0.95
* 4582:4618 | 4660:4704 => 1.06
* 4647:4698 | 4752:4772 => 0.88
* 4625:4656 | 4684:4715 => 1.04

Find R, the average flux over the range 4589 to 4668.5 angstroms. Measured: 22.5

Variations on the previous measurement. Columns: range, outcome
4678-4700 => 22.6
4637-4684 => 22.2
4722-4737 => 22.2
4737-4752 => 21.7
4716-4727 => 22.6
